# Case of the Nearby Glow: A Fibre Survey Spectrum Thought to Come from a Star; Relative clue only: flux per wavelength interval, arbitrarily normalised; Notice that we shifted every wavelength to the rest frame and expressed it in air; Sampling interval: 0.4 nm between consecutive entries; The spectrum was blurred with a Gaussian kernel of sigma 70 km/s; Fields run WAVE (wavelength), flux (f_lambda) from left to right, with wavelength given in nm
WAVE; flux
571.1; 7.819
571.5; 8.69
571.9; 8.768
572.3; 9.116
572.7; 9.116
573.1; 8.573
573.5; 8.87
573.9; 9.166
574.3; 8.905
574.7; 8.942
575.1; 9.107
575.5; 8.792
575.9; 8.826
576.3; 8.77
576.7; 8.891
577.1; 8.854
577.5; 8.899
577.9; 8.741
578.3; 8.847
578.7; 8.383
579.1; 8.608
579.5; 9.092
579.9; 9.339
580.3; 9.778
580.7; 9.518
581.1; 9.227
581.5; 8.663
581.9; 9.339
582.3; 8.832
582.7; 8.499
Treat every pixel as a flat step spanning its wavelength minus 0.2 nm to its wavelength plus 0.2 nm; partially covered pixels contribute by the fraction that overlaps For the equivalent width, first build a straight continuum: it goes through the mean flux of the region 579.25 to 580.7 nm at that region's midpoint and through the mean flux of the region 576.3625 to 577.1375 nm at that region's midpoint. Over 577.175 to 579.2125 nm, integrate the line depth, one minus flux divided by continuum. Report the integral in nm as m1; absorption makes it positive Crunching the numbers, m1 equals 0.09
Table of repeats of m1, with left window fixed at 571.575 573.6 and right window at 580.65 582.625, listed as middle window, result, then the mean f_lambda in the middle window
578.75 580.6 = -0.03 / 9.15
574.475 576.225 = 0.00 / 8.91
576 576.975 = 0.01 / 8.83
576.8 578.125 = 0.02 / 8.84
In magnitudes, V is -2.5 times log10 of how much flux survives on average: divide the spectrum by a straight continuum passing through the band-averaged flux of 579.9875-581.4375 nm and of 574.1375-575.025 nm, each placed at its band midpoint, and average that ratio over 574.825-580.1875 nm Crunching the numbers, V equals 0.04 mag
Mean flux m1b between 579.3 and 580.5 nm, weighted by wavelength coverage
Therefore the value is 9.4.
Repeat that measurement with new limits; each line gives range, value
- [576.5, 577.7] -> 8.88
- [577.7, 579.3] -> 8.64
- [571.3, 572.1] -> 8.73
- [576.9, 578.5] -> 8.84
